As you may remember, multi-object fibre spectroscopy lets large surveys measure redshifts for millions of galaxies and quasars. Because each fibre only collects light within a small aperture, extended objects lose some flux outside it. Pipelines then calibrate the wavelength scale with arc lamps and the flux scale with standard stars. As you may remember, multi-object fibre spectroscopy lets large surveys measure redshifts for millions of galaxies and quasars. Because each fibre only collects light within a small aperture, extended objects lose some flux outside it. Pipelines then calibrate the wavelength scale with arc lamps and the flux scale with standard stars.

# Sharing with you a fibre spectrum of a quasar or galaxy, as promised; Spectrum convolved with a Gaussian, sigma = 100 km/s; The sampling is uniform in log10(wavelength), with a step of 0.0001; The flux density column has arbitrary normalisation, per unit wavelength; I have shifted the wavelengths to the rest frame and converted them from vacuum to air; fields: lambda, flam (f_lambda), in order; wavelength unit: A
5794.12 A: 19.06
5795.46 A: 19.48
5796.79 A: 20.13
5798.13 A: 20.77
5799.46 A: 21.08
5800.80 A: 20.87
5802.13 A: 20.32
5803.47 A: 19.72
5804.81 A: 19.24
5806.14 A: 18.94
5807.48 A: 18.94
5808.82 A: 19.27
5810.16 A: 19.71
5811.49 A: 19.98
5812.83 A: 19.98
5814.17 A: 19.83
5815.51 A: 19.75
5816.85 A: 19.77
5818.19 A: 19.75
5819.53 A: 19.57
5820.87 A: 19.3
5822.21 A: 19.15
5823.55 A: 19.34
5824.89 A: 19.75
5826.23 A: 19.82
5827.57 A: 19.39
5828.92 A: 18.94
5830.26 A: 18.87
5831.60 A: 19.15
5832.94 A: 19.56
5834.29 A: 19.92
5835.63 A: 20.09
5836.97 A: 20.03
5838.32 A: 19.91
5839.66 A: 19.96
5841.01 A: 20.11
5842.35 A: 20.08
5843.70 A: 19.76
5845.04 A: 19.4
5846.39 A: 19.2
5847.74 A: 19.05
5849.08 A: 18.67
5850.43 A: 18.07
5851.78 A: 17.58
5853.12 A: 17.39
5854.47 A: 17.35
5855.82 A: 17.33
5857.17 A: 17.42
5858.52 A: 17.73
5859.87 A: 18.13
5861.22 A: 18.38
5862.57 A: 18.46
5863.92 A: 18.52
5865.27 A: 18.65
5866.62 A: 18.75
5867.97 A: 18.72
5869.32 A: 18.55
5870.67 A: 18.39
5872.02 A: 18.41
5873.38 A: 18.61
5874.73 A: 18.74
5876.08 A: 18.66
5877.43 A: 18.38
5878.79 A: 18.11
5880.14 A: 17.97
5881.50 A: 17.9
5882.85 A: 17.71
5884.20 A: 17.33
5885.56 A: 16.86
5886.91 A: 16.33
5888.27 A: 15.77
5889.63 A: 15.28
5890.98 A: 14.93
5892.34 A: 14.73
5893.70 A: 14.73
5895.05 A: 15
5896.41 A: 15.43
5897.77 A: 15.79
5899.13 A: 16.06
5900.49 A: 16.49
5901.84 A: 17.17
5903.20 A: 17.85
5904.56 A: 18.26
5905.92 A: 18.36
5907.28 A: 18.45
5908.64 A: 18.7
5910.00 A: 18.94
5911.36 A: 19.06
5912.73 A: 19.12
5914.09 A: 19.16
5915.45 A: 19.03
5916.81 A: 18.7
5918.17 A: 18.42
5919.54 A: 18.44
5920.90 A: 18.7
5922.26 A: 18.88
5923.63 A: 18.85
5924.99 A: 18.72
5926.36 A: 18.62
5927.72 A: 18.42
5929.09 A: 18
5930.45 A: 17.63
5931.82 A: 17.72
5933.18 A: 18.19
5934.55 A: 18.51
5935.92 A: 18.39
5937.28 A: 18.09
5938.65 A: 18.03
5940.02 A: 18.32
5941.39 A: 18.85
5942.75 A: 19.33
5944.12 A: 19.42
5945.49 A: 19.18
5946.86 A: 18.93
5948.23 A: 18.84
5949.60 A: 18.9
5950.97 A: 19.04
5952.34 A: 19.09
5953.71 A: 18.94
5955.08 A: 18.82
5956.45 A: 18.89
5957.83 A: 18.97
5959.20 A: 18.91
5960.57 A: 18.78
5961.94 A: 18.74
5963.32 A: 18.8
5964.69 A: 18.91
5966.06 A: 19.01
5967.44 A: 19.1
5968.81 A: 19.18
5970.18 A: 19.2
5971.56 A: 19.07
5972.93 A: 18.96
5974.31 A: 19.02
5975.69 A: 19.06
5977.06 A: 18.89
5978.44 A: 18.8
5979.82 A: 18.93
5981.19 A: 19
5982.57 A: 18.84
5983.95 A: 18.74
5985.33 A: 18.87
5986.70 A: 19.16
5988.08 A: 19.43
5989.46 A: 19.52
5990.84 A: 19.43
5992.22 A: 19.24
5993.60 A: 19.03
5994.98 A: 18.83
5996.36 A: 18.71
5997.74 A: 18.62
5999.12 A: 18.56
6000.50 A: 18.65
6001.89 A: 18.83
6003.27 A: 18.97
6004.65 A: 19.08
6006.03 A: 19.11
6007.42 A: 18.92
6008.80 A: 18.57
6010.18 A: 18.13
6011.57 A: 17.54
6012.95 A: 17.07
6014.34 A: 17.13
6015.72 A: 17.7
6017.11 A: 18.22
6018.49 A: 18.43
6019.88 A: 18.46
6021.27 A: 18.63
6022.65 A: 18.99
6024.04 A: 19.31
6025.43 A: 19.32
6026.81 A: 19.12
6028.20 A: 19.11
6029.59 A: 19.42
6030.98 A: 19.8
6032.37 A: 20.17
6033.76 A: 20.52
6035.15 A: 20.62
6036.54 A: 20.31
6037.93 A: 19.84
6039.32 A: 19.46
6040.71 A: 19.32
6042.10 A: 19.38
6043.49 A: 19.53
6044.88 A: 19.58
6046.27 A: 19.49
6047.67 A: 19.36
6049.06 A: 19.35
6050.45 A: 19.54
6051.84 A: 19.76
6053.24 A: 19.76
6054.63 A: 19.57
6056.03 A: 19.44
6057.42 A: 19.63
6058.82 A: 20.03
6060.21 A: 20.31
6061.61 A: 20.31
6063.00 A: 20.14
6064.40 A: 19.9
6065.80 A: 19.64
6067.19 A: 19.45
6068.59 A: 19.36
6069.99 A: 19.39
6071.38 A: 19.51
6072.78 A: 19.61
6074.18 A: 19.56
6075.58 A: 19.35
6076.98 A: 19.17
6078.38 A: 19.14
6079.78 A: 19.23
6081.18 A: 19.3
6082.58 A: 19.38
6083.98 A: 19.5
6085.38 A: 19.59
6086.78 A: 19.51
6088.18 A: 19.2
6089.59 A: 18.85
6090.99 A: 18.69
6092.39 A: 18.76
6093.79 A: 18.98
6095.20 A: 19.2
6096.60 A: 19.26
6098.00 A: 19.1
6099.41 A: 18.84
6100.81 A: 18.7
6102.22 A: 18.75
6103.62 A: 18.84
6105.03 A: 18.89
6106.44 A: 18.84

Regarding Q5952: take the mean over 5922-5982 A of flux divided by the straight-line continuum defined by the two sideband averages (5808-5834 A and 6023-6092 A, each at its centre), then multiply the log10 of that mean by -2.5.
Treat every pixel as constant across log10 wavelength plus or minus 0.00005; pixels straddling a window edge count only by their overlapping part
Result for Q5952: 0.044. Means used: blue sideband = 19.5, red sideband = 19.6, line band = 18.8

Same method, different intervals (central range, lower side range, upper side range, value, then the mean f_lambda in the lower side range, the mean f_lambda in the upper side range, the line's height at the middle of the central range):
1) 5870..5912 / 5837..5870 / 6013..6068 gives 0.09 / 18.7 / 19.4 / 18.8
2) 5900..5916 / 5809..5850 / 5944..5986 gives 0.05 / 19.6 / 19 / 19.2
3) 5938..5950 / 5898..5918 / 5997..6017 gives -0.04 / 18.2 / 18.3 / 18.2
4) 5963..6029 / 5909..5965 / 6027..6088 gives 0.02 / 18.7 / 19.6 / 19.2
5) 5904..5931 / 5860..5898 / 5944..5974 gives -0.03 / 17.4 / 19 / 18.1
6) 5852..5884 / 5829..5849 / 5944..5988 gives 0.07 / 19.6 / 19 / 19.5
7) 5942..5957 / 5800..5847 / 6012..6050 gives 0.02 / 19.6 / 19.2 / 19.4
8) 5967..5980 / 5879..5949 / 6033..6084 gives -0.03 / 17.8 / 19.6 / 18.6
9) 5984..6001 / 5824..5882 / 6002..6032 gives -0.02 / 18.8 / 18.6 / 18.7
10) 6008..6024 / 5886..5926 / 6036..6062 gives 0.06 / 17.4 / 19.7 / 19.2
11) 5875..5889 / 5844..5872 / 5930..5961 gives 0.05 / 18.3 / 18.7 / 18.4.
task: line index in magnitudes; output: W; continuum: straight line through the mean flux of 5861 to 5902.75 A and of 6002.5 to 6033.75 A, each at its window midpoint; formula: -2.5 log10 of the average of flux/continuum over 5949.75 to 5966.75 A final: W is -0.05 mag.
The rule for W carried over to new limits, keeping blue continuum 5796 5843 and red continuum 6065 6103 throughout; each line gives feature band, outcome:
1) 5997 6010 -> 0.03 mag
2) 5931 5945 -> 0.06 mag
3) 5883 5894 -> 0.23 mag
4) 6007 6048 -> 0.02 mag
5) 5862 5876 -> 0.06 mag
